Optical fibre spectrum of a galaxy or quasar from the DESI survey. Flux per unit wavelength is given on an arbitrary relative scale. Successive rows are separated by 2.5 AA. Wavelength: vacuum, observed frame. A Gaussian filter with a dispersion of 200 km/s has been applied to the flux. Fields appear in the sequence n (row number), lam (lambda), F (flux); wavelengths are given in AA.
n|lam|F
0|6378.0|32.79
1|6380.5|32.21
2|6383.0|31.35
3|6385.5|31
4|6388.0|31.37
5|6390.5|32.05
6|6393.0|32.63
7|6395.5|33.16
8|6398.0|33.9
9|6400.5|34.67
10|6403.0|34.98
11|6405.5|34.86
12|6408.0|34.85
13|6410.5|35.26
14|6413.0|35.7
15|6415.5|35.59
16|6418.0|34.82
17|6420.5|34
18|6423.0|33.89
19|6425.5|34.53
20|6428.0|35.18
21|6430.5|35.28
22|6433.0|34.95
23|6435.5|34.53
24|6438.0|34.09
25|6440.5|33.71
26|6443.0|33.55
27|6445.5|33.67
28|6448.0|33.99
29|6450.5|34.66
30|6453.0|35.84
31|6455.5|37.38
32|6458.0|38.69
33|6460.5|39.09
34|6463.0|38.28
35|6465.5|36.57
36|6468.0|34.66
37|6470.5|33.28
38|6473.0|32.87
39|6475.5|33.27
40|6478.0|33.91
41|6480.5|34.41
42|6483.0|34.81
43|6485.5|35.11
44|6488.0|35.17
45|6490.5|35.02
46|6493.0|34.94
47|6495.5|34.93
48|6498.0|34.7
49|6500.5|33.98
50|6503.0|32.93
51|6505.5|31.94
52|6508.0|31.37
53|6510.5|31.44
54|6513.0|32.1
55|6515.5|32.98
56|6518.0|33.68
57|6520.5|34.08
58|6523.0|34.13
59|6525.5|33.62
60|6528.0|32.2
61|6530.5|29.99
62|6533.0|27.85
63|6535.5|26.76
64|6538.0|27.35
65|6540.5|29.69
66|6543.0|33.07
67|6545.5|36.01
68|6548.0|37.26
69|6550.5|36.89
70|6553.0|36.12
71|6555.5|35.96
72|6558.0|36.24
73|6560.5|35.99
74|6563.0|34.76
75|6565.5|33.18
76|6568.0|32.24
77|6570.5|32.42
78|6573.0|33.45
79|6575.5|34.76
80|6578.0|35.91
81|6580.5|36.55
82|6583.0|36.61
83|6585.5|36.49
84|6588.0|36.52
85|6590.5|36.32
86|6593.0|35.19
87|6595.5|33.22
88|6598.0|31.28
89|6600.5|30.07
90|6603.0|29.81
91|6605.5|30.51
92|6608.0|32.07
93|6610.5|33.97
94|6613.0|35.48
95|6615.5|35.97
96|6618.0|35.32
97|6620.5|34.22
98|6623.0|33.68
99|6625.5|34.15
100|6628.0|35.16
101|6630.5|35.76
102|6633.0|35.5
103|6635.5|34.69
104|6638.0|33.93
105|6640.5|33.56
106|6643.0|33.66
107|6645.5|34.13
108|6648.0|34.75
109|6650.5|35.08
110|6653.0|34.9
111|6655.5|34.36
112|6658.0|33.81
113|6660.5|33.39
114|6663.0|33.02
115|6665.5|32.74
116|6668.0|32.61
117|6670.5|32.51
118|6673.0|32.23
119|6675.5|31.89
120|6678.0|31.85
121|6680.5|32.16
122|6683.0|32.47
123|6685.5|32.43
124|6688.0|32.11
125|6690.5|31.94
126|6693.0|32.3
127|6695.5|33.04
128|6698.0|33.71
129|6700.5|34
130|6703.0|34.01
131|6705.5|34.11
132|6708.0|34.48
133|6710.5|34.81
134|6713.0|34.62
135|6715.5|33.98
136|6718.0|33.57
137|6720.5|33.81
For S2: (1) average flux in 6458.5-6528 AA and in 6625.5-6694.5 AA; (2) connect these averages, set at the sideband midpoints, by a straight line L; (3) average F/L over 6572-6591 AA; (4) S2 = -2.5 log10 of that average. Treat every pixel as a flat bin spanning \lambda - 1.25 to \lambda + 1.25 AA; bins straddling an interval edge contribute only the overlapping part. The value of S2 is -0.063 mag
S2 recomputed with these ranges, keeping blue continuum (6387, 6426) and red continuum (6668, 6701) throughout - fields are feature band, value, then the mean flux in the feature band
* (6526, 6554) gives 0.04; 32.1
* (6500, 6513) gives 0.04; 32.2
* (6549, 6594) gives -0.07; 35.3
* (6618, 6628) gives -0.05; 34.3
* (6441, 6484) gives -0.04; 35.2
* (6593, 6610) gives 0.05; 31.6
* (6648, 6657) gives -0.07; 34.7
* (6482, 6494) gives -0.04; 35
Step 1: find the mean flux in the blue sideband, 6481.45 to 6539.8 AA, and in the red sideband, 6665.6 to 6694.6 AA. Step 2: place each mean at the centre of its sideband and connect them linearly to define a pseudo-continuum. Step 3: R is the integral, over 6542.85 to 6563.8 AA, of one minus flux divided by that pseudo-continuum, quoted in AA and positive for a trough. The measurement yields -2.2 AA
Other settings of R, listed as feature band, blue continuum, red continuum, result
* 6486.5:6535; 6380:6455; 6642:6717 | 1.29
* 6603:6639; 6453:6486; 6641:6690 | -0.49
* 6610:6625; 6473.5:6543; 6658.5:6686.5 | -1.02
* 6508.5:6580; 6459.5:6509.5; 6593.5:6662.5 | 2.06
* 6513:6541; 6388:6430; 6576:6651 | 2.54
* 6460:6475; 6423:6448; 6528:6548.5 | -1.01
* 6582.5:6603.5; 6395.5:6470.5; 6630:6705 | -0.02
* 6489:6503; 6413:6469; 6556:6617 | 0.13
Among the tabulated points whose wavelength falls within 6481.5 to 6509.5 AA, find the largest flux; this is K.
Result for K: 35.17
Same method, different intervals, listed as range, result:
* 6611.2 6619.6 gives 35.97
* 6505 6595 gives 37.26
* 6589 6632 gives 36.32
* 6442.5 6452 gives 34.66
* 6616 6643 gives 35.76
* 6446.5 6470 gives 39.09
